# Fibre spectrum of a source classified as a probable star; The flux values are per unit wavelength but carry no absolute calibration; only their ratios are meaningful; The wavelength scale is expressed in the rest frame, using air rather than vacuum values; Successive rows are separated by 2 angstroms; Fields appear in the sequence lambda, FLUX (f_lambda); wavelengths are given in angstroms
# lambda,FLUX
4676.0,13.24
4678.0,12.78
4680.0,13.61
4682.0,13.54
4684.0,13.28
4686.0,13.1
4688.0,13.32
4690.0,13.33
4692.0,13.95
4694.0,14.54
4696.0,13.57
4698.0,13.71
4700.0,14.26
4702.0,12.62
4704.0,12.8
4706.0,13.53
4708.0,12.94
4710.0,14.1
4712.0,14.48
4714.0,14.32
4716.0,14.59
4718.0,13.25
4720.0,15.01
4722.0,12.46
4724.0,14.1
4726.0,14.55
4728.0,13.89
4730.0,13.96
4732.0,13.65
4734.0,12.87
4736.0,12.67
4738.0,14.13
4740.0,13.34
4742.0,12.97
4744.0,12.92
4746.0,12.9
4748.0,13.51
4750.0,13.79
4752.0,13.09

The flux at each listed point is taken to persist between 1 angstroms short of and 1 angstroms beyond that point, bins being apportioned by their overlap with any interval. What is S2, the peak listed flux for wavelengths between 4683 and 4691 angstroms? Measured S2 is 13.33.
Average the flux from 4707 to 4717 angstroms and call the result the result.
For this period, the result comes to 14.1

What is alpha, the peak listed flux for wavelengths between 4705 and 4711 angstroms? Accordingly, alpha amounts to 14.1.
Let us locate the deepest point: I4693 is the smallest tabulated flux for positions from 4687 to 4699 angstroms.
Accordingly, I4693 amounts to 13.32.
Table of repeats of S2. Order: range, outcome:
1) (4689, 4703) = 14.54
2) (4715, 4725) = 15.01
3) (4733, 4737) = 12.87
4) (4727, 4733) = 13.96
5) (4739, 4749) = 13.51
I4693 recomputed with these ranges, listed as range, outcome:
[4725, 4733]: 13.65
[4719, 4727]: 12.46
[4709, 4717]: 14.1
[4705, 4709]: 12.94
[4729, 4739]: 12.67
